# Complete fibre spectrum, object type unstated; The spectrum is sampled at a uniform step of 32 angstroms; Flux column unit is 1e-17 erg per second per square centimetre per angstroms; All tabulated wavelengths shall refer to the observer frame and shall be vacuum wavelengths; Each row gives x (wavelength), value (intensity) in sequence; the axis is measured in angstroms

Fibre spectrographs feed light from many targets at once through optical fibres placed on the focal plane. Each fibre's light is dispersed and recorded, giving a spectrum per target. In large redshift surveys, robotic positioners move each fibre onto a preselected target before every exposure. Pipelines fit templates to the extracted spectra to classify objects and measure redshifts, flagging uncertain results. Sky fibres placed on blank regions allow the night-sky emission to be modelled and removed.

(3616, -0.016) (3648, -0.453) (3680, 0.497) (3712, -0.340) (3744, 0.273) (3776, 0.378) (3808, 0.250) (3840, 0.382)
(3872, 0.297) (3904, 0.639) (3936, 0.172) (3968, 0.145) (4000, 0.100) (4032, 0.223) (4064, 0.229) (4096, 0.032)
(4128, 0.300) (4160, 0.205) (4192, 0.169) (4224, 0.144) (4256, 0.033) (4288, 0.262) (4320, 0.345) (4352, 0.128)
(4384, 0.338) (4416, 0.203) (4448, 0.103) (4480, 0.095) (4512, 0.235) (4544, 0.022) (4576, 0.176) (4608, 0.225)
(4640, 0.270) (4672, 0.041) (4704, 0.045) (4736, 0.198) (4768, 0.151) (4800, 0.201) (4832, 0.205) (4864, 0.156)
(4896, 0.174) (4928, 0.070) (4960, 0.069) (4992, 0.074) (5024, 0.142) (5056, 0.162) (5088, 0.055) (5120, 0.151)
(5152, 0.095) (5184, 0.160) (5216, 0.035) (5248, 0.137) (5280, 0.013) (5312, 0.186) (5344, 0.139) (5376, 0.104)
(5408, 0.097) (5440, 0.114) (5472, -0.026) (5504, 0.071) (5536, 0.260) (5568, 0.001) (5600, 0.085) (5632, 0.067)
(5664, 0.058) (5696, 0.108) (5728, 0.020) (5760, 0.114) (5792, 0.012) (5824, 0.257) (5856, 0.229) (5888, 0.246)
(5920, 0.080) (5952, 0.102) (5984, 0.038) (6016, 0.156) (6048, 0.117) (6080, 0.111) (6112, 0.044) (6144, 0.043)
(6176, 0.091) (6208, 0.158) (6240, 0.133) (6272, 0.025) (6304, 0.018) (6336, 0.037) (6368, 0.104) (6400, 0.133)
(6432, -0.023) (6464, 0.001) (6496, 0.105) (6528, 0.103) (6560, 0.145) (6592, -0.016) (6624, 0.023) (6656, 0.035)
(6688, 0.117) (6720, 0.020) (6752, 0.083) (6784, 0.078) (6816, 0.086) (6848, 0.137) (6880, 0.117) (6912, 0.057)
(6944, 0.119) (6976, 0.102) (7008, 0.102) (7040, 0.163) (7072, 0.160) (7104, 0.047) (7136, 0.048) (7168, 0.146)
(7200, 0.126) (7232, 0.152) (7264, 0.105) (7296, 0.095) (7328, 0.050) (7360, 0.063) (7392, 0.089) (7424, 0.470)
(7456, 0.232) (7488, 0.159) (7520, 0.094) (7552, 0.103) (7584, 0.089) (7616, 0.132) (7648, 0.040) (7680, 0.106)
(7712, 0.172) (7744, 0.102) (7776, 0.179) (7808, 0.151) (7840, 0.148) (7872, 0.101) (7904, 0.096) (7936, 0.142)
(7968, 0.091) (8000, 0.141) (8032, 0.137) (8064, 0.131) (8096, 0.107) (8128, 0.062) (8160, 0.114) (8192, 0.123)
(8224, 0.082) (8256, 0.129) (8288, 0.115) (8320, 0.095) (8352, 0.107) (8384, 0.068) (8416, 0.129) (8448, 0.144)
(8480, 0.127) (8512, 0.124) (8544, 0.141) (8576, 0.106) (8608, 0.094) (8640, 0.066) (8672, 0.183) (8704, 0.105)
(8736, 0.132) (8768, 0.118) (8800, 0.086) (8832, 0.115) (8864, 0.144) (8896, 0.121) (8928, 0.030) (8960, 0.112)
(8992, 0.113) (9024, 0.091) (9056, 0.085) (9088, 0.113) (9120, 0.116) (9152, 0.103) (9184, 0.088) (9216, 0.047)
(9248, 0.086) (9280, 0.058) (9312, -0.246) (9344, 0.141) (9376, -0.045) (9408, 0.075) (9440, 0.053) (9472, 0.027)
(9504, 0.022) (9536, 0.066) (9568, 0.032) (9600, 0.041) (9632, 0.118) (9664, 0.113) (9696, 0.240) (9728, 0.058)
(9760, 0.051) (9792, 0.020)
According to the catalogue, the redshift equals 0.99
